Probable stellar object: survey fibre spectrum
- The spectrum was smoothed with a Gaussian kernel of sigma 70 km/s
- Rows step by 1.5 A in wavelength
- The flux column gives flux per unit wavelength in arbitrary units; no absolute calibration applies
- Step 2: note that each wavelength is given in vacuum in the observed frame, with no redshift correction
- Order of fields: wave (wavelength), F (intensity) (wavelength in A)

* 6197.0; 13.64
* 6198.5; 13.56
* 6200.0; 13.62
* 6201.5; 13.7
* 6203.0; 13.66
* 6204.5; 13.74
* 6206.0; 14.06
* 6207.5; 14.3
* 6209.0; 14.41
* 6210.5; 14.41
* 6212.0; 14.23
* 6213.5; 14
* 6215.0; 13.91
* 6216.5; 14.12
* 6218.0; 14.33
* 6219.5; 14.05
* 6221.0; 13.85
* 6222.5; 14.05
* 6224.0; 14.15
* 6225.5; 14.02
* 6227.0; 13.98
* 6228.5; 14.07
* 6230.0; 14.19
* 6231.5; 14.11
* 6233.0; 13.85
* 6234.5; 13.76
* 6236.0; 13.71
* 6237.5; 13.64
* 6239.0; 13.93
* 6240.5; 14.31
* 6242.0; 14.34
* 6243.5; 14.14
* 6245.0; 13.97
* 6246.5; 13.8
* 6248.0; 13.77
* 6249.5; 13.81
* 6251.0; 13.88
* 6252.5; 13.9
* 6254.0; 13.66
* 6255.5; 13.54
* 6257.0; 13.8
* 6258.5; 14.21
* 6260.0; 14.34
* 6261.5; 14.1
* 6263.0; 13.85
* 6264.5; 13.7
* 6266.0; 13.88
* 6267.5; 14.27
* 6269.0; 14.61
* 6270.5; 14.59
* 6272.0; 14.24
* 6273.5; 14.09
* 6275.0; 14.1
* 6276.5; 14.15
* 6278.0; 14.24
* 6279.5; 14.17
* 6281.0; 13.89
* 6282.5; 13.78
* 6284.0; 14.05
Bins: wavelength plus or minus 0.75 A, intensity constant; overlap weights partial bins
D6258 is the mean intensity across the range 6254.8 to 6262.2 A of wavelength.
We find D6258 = 14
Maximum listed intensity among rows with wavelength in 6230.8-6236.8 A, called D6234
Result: 14.11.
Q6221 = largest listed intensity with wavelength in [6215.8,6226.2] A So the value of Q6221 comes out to 14.33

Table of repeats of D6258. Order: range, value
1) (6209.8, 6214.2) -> 14.2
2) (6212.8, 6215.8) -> 14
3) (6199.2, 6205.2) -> 13.7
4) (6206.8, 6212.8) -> 14.3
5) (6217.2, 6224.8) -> 14.1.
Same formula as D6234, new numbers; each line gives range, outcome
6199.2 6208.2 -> 14.3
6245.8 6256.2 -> 13.9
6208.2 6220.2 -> 14.41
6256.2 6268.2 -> 14.34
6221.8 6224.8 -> 14.15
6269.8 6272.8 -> 14.59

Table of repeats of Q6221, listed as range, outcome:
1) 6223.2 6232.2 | 14.19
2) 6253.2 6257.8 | 13.8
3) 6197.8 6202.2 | 13.7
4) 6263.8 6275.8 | 14.61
